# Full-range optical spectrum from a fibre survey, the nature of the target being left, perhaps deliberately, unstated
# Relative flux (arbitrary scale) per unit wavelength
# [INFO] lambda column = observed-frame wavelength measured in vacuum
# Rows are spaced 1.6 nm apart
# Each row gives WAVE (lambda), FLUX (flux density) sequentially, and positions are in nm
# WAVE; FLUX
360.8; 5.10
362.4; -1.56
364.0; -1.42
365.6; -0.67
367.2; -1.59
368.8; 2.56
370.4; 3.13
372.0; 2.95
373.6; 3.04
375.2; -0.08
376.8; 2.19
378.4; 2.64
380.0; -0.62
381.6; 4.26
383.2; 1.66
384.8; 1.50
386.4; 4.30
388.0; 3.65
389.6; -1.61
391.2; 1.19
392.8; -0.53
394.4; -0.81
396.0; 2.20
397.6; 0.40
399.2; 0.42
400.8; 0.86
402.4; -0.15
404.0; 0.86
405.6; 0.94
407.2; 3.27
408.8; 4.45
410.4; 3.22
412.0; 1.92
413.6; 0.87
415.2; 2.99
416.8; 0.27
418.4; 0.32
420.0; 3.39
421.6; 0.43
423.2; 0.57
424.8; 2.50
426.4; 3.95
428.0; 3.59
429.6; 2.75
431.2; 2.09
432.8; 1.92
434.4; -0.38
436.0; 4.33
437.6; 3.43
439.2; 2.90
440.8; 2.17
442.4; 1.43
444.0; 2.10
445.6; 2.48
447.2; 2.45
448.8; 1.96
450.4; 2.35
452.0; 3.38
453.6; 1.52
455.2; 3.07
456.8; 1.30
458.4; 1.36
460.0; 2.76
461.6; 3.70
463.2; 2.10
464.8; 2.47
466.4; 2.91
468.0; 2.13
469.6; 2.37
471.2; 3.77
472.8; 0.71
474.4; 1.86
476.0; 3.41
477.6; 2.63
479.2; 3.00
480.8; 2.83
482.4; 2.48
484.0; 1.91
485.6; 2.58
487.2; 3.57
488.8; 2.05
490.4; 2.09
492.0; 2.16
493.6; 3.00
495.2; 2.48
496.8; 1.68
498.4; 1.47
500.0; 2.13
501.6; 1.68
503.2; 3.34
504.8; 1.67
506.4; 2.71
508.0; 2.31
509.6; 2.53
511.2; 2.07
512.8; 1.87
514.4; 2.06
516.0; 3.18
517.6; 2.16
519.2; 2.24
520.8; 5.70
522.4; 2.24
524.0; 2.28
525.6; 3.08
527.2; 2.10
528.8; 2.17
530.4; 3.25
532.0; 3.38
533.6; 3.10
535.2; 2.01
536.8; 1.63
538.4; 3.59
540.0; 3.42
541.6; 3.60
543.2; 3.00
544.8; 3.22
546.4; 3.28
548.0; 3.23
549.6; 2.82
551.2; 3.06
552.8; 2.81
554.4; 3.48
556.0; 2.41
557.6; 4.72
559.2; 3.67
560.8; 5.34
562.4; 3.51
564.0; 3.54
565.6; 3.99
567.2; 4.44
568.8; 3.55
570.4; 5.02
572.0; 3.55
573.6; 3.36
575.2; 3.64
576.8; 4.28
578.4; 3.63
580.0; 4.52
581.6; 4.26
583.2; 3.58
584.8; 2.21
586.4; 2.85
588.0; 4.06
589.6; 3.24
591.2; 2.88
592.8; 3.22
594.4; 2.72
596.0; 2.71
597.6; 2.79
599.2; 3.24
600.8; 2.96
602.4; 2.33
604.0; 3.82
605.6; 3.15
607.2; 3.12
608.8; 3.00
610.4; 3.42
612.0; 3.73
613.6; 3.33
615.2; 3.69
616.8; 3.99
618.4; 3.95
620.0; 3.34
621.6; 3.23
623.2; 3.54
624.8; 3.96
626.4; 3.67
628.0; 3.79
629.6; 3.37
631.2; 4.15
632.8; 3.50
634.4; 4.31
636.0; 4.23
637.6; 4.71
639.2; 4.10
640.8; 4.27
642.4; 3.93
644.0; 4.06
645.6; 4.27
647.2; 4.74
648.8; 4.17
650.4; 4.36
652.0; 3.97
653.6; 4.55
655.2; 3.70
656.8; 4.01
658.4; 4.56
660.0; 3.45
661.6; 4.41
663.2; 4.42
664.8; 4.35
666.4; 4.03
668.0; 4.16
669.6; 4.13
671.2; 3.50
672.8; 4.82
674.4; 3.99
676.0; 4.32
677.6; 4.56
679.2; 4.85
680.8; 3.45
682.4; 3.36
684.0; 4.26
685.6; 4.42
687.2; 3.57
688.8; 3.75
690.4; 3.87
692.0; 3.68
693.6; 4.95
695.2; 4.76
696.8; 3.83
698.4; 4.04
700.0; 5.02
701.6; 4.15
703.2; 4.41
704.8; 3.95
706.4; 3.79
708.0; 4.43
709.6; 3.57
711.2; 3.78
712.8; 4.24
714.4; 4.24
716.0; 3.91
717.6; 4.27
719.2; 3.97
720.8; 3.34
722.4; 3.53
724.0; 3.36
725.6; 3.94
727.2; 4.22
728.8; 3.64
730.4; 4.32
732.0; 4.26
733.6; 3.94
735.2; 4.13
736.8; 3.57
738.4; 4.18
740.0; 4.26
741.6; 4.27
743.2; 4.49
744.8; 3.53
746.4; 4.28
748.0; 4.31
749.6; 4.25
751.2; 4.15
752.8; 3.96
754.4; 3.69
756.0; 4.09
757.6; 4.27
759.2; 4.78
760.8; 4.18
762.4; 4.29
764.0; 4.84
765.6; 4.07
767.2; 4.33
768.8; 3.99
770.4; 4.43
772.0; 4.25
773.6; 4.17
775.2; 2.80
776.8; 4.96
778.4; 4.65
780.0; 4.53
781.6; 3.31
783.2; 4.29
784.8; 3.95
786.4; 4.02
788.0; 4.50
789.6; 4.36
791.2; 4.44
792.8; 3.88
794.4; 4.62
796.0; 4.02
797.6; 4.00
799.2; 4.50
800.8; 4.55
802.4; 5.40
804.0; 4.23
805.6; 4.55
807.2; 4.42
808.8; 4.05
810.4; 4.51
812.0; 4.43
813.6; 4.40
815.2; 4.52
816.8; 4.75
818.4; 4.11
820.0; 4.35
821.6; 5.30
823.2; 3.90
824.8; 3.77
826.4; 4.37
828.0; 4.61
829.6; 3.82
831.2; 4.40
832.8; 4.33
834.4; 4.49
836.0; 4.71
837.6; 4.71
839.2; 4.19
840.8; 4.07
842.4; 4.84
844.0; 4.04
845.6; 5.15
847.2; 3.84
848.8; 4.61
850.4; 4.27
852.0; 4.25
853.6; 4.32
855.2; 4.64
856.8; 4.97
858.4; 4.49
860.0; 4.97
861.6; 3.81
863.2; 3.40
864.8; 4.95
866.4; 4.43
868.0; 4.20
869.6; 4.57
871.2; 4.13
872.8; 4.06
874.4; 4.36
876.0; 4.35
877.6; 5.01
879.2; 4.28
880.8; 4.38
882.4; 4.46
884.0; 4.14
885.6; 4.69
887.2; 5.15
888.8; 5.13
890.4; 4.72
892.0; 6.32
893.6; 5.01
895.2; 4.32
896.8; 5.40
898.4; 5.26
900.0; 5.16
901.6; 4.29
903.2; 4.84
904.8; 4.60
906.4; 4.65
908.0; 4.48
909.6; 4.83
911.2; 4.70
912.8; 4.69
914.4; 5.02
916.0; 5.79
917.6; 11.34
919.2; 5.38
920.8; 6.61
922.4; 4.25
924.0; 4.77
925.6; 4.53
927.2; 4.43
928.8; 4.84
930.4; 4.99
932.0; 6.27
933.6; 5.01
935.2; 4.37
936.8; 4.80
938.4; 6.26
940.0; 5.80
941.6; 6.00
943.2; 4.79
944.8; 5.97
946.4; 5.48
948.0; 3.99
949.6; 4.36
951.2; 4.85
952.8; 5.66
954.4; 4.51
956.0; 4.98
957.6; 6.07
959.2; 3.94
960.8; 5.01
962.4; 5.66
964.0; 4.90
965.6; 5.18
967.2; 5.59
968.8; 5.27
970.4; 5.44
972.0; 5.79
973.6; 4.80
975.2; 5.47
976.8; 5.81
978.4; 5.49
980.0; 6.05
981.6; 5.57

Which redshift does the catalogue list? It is 0.398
